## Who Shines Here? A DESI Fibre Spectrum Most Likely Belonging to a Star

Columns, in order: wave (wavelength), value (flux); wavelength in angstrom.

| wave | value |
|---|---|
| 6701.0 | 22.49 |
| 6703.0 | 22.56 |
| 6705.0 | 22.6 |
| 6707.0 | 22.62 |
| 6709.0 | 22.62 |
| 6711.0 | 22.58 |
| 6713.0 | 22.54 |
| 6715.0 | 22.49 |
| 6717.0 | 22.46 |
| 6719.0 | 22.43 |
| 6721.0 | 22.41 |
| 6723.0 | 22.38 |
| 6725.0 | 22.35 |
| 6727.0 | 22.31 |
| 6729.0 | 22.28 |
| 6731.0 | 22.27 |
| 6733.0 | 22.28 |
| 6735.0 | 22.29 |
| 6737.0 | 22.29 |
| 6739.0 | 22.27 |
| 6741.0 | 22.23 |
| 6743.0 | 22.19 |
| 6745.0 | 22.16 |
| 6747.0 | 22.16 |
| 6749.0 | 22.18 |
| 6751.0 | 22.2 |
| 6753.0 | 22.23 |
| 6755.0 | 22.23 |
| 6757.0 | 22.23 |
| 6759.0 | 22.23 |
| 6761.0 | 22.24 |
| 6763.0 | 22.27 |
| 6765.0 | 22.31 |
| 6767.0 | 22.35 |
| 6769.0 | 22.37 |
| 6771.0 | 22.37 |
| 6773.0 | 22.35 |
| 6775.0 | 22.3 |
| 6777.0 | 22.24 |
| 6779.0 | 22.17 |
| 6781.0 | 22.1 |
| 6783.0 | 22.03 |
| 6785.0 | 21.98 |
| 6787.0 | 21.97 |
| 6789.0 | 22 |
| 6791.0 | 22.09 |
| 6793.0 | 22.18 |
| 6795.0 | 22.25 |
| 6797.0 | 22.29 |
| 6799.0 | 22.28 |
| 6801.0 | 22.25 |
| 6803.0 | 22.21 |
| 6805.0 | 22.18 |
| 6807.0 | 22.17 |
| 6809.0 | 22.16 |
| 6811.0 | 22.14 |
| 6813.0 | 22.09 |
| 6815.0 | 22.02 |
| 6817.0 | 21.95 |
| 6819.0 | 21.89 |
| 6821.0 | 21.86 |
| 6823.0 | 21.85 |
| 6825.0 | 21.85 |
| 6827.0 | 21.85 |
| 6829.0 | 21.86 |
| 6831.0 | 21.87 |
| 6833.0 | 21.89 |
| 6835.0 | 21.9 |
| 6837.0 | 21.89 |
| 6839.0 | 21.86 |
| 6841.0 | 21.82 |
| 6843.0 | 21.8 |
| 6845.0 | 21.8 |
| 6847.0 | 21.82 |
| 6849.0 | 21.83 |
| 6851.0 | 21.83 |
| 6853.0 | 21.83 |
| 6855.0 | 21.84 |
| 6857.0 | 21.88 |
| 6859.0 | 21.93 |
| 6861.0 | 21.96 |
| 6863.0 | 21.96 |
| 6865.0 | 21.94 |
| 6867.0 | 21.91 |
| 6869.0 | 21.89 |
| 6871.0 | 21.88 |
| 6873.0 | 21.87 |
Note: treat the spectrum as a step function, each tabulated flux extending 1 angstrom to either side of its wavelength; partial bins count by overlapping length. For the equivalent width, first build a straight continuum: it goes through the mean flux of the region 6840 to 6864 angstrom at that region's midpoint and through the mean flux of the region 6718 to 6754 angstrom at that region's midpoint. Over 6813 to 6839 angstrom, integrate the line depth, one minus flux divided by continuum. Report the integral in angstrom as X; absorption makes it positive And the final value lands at 0.1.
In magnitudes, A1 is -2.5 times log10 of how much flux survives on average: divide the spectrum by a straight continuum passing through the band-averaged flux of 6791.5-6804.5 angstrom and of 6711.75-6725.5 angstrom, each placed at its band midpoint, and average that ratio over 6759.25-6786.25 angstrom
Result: 0.003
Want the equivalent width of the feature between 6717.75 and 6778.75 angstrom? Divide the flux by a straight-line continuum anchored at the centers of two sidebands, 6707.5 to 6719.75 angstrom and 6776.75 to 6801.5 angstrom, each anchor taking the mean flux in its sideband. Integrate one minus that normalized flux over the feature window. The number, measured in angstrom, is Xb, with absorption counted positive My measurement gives 0.2 angstrom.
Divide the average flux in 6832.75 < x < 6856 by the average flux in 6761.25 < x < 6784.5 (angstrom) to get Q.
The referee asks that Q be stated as 1.0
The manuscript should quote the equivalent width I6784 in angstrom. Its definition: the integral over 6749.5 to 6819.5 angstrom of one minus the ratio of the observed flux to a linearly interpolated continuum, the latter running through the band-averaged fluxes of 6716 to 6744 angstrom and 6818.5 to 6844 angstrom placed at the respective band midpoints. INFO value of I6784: -0.4 angstrom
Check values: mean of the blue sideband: 22.3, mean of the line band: 22.2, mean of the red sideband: 21.9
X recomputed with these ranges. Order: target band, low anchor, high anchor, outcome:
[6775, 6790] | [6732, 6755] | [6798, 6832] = 0.02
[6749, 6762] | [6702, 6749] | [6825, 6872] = 0.02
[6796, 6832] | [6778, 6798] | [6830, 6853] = -0.10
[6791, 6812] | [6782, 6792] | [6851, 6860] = -0.21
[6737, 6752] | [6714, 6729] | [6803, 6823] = 0.07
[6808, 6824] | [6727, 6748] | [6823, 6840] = -0.05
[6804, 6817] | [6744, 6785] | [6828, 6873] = -0.04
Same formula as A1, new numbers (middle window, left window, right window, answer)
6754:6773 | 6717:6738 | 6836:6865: 0.00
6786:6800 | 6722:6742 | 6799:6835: 0.00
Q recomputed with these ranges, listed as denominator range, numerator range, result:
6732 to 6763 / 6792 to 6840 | 0.99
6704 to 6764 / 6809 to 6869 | 0.98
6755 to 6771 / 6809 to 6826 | 0.99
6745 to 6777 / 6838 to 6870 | 0.98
